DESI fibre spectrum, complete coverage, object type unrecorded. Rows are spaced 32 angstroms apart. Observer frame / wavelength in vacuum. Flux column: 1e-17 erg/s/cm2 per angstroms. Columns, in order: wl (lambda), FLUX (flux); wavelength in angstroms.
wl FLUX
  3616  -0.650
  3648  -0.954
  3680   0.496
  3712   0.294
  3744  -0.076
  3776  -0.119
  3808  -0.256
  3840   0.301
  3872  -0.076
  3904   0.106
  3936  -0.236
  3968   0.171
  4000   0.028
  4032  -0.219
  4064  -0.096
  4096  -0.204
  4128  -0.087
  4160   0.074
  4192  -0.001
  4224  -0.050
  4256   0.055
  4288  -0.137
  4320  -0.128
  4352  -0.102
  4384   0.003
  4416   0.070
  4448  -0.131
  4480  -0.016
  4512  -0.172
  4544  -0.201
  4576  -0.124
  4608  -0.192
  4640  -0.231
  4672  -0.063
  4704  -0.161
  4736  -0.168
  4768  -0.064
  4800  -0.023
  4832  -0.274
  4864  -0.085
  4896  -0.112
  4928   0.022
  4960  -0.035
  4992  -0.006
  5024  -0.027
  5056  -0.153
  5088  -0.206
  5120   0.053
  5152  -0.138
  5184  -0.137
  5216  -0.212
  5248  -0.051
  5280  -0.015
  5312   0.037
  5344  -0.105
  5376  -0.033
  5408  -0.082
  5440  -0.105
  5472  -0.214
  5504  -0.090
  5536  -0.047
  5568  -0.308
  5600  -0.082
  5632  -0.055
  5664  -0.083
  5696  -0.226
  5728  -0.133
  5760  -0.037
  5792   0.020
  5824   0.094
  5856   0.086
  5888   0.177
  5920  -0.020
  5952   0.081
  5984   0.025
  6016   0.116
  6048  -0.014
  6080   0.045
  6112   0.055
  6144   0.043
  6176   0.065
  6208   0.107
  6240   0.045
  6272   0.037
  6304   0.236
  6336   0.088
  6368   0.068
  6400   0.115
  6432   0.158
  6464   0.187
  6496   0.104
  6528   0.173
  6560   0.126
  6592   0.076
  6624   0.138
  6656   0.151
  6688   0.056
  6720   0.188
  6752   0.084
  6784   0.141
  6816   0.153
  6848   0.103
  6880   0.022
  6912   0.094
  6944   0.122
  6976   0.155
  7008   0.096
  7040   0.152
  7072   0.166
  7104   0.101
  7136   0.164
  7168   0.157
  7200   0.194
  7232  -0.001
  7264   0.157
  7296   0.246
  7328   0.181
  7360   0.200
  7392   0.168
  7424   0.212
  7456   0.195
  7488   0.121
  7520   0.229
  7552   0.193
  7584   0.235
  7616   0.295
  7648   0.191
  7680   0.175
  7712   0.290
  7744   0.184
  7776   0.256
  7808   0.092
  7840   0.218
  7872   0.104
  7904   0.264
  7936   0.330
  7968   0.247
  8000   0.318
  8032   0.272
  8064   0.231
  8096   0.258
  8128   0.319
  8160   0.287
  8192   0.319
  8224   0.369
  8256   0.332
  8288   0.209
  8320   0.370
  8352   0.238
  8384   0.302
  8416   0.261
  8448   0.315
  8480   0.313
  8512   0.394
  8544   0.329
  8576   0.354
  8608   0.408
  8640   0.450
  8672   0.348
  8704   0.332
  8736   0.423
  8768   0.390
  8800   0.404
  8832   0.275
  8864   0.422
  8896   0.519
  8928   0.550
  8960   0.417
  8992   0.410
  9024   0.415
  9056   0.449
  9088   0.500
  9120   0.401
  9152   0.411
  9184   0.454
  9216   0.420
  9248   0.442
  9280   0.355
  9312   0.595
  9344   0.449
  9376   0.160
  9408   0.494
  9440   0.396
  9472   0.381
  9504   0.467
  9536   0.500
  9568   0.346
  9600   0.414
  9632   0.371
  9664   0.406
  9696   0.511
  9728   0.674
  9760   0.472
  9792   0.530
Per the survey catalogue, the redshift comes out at 0.986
